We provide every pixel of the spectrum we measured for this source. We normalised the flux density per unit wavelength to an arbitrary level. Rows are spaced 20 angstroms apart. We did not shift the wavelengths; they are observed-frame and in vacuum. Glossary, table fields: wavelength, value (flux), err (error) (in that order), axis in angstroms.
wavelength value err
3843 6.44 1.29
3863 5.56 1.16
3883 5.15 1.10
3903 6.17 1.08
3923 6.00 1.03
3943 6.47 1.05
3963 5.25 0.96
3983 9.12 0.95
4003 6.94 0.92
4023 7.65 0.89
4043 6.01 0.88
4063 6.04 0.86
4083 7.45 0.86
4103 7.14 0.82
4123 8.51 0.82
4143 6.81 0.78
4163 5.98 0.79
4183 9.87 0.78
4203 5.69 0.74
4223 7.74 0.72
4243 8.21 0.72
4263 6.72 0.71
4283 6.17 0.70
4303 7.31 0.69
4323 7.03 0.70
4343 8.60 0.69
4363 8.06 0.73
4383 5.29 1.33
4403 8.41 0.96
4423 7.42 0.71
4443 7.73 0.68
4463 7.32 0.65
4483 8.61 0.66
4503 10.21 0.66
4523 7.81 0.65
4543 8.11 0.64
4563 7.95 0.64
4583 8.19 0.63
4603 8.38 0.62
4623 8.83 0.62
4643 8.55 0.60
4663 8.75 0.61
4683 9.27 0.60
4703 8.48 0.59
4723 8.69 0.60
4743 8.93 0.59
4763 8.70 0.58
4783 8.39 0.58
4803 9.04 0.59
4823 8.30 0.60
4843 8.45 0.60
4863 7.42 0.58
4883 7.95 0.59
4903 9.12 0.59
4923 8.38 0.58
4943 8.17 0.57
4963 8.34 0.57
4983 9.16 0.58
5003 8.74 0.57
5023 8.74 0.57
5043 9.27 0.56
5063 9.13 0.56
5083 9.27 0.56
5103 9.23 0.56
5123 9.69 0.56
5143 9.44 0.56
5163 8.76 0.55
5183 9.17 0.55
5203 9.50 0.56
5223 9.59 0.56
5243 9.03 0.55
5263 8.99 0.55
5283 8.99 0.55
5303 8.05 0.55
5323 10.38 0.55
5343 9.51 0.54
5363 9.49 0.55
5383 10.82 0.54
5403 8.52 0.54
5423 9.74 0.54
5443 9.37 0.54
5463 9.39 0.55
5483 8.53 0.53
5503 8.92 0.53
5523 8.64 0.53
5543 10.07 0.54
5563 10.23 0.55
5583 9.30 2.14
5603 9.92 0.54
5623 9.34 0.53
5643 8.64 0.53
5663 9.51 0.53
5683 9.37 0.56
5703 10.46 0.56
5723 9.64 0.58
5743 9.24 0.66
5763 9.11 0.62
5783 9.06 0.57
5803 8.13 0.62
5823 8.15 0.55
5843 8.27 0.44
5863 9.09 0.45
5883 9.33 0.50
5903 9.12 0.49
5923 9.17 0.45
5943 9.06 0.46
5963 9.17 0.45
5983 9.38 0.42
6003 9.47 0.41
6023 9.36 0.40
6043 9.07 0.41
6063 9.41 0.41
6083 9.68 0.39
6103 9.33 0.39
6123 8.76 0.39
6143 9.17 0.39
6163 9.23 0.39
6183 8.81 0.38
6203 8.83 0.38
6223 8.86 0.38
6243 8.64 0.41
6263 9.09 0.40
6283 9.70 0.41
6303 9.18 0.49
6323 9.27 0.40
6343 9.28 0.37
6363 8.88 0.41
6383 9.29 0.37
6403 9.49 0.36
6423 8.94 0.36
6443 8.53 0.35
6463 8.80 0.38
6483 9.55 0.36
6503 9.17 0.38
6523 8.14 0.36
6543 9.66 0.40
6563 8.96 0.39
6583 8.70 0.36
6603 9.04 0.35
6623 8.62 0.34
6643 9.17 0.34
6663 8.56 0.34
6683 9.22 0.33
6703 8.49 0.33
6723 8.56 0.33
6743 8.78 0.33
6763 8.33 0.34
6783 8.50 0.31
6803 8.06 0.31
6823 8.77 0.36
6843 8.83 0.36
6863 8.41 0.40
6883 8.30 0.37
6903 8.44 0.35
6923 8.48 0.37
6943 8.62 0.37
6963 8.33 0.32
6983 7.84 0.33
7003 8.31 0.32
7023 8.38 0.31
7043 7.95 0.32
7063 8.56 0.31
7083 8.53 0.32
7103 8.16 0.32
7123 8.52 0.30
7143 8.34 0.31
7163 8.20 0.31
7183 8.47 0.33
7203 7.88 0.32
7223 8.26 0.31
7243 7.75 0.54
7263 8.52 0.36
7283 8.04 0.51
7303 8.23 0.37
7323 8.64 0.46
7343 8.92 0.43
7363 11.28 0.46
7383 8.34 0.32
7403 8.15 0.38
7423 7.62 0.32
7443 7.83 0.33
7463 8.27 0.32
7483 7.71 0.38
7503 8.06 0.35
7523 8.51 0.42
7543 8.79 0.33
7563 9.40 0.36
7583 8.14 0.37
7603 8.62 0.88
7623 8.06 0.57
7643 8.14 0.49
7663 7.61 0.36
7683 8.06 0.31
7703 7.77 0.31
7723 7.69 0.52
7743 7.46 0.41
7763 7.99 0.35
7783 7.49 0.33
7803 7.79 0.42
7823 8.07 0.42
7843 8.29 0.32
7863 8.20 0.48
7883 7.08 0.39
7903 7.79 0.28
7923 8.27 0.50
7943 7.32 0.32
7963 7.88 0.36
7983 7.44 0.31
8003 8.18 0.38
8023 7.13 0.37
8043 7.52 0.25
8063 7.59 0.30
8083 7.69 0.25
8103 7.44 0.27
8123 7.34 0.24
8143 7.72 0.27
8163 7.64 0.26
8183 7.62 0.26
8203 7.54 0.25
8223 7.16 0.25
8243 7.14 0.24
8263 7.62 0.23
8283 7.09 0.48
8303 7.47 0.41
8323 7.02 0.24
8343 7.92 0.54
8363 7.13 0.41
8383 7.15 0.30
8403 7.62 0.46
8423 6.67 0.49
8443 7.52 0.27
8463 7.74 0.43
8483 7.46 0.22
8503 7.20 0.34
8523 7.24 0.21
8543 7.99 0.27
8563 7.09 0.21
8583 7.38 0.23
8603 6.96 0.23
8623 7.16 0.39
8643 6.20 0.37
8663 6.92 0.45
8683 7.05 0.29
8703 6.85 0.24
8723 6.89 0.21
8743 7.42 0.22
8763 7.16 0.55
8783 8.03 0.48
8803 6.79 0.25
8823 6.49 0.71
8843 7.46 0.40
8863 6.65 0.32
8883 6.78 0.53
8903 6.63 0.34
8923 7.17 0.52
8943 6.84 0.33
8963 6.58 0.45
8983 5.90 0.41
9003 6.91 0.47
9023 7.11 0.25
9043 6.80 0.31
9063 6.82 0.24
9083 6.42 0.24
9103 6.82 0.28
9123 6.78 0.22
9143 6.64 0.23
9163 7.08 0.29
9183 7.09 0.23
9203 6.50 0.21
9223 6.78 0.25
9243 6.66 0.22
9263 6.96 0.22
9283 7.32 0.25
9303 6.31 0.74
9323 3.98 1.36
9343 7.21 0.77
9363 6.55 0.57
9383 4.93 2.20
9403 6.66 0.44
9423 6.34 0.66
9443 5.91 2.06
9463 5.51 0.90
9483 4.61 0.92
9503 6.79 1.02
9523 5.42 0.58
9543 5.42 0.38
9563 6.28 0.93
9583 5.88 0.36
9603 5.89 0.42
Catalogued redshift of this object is 0.123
